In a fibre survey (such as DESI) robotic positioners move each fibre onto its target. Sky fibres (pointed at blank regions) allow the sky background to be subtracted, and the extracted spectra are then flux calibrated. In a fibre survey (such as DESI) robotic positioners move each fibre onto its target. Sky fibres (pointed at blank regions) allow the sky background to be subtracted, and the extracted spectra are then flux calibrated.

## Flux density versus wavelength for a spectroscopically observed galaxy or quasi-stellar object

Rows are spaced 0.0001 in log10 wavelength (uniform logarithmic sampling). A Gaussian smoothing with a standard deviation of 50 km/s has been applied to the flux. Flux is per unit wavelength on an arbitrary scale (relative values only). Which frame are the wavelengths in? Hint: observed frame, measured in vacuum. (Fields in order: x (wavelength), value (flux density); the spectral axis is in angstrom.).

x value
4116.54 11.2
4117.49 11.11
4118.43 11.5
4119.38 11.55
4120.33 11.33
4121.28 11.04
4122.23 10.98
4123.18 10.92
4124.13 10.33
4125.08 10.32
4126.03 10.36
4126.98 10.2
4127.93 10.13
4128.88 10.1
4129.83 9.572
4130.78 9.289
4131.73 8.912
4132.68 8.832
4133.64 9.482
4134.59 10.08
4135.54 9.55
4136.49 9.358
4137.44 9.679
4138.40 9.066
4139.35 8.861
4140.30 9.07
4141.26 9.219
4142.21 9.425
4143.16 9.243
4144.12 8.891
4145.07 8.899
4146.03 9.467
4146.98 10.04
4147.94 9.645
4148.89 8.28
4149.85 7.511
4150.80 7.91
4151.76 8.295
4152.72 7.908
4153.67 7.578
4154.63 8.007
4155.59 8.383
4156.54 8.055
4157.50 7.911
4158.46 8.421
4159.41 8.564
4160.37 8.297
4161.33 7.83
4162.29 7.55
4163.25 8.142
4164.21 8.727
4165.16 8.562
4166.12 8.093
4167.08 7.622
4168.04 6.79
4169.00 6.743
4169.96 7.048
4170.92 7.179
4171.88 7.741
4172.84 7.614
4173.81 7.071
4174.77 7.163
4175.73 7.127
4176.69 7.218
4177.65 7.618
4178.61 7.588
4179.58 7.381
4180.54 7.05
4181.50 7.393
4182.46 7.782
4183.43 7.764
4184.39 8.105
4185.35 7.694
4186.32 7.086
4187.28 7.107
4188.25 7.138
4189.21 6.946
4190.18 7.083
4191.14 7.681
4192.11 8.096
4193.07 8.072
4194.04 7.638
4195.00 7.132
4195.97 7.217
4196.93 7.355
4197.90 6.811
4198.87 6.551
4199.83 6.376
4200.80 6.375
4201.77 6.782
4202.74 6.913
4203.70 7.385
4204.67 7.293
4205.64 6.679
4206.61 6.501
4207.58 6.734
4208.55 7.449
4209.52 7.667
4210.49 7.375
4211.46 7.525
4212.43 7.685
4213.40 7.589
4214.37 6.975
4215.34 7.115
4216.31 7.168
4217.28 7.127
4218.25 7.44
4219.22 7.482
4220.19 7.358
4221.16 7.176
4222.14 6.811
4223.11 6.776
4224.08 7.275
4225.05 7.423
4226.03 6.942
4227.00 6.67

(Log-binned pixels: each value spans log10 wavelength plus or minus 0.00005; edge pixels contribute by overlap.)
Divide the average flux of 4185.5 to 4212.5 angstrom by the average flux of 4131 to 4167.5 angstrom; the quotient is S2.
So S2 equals 0.83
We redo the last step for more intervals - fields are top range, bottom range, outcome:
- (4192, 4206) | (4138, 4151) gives 0.79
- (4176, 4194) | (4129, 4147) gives 0.80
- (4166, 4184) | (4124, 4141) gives 0.77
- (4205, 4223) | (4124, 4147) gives 0.76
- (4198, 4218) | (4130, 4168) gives 0.81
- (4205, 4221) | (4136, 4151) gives 0.80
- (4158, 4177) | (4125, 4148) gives 0.81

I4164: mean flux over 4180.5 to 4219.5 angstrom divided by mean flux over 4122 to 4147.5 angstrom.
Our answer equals 0.8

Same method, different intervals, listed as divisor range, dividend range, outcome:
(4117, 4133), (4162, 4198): 0.72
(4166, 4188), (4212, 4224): 0.98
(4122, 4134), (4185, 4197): 0.75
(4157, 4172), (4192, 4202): 0.91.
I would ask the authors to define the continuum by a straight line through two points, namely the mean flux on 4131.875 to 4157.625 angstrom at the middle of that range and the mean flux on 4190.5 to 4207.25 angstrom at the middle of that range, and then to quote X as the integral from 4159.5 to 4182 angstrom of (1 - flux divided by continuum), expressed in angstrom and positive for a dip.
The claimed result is 1.27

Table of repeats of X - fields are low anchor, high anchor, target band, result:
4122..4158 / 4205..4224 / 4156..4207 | 4.0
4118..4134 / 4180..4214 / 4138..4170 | 2.6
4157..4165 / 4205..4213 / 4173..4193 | 0.8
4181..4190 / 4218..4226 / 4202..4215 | 0.1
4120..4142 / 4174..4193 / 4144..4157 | 0.7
